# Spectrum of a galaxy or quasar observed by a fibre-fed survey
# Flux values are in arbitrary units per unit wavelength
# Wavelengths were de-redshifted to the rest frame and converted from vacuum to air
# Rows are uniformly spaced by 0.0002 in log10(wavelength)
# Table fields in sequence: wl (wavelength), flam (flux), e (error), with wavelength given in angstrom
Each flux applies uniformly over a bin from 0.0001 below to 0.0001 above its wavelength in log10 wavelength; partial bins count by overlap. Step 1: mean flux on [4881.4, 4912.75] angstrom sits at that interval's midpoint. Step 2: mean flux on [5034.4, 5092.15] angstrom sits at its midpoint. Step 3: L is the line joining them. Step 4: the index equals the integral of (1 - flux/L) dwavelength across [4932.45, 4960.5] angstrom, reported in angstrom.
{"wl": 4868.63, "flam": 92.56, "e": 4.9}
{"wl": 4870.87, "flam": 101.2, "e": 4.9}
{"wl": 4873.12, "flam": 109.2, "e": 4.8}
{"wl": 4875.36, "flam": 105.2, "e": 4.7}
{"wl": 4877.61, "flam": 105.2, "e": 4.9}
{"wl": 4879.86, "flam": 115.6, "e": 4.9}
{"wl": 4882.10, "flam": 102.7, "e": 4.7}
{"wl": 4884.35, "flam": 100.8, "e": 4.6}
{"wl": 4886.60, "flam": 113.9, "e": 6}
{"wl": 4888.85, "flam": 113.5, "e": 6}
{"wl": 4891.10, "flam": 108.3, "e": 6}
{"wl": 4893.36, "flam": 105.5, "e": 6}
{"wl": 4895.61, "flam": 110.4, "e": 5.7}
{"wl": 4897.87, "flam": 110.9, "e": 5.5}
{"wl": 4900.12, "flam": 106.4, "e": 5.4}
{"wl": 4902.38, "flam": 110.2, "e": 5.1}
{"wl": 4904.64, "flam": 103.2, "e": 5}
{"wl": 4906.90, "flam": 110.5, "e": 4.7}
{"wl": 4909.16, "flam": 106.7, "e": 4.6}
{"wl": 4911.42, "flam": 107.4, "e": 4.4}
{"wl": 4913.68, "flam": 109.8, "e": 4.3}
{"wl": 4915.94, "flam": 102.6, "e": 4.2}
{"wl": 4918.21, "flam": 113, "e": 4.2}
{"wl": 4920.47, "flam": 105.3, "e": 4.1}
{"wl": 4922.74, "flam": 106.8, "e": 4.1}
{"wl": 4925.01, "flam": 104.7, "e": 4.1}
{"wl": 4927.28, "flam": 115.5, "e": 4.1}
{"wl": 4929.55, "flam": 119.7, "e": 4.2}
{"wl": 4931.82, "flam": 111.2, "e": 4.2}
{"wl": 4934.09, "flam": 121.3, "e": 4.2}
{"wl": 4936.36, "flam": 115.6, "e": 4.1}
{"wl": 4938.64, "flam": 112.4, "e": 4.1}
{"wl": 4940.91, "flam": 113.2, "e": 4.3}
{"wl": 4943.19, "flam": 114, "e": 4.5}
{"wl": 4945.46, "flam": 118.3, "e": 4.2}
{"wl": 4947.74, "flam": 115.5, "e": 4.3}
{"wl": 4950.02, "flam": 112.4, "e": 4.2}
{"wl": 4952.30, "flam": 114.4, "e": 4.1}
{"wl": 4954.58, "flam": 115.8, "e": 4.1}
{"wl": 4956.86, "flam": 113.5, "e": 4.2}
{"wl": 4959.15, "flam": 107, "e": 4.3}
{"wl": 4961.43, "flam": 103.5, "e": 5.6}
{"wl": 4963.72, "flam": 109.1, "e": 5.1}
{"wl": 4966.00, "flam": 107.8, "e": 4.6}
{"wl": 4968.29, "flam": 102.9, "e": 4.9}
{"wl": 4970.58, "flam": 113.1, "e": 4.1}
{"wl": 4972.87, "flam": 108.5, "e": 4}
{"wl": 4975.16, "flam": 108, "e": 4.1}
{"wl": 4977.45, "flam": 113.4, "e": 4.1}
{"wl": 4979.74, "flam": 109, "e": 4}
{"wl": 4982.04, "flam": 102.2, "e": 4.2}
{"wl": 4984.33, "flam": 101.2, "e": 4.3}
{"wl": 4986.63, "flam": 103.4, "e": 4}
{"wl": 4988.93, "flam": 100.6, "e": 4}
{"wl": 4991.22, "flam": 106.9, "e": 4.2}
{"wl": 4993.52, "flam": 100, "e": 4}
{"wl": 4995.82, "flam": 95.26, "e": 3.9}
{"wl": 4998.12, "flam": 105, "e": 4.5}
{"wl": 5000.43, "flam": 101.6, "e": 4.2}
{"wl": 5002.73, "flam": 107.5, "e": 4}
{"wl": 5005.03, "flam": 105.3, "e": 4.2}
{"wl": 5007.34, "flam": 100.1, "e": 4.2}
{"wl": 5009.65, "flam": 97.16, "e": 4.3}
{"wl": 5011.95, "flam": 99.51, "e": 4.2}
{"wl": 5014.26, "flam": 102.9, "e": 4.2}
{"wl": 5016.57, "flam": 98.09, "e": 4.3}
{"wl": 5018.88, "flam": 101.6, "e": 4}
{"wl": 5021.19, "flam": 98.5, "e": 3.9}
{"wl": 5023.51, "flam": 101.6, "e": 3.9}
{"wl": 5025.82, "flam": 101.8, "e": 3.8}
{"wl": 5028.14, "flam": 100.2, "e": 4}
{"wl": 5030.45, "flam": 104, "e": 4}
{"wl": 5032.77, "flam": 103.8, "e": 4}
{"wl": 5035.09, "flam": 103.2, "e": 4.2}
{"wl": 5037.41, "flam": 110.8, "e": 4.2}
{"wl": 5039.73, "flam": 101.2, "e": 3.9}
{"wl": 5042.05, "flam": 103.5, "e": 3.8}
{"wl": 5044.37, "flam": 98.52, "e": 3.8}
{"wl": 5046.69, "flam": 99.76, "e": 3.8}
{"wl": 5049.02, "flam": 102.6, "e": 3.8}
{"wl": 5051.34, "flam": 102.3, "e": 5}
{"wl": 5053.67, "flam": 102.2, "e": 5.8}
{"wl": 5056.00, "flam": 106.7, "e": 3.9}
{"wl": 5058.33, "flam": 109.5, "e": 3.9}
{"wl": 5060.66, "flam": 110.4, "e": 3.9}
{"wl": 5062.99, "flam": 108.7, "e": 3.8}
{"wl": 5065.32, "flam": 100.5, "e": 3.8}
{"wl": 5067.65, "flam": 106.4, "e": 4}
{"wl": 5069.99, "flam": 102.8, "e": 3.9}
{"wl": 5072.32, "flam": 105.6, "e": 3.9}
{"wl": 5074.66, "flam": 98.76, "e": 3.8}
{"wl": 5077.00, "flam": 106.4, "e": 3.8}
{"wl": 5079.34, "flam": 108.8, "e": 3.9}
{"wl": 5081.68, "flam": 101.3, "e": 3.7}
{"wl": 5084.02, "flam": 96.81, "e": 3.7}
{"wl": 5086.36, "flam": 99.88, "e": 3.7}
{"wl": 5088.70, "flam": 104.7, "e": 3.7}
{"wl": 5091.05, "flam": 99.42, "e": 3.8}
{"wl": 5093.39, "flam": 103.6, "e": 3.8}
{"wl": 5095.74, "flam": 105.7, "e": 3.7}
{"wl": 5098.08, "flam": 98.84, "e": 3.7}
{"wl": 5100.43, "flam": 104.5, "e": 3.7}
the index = -2.0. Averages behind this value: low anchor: 108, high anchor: 104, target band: 114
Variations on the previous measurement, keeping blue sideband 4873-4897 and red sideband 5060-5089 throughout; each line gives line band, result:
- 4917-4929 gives -0.2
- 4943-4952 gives -0.7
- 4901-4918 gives 0.0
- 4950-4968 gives -0.6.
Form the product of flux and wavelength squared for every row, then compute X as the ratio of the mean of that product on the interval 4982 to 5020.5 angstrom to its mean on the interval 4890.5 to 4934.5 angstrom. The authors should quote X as 0.96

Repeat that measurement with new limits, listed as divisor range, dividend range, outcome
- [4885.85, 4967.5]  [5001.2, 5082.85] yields 0.98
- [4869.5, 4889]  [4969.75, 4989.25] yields 1.04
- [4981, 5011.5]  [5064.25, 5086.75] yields 1.04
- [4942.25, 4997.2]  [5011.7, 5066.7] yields 0.98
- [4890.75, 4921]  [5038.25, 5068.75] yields 1.02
